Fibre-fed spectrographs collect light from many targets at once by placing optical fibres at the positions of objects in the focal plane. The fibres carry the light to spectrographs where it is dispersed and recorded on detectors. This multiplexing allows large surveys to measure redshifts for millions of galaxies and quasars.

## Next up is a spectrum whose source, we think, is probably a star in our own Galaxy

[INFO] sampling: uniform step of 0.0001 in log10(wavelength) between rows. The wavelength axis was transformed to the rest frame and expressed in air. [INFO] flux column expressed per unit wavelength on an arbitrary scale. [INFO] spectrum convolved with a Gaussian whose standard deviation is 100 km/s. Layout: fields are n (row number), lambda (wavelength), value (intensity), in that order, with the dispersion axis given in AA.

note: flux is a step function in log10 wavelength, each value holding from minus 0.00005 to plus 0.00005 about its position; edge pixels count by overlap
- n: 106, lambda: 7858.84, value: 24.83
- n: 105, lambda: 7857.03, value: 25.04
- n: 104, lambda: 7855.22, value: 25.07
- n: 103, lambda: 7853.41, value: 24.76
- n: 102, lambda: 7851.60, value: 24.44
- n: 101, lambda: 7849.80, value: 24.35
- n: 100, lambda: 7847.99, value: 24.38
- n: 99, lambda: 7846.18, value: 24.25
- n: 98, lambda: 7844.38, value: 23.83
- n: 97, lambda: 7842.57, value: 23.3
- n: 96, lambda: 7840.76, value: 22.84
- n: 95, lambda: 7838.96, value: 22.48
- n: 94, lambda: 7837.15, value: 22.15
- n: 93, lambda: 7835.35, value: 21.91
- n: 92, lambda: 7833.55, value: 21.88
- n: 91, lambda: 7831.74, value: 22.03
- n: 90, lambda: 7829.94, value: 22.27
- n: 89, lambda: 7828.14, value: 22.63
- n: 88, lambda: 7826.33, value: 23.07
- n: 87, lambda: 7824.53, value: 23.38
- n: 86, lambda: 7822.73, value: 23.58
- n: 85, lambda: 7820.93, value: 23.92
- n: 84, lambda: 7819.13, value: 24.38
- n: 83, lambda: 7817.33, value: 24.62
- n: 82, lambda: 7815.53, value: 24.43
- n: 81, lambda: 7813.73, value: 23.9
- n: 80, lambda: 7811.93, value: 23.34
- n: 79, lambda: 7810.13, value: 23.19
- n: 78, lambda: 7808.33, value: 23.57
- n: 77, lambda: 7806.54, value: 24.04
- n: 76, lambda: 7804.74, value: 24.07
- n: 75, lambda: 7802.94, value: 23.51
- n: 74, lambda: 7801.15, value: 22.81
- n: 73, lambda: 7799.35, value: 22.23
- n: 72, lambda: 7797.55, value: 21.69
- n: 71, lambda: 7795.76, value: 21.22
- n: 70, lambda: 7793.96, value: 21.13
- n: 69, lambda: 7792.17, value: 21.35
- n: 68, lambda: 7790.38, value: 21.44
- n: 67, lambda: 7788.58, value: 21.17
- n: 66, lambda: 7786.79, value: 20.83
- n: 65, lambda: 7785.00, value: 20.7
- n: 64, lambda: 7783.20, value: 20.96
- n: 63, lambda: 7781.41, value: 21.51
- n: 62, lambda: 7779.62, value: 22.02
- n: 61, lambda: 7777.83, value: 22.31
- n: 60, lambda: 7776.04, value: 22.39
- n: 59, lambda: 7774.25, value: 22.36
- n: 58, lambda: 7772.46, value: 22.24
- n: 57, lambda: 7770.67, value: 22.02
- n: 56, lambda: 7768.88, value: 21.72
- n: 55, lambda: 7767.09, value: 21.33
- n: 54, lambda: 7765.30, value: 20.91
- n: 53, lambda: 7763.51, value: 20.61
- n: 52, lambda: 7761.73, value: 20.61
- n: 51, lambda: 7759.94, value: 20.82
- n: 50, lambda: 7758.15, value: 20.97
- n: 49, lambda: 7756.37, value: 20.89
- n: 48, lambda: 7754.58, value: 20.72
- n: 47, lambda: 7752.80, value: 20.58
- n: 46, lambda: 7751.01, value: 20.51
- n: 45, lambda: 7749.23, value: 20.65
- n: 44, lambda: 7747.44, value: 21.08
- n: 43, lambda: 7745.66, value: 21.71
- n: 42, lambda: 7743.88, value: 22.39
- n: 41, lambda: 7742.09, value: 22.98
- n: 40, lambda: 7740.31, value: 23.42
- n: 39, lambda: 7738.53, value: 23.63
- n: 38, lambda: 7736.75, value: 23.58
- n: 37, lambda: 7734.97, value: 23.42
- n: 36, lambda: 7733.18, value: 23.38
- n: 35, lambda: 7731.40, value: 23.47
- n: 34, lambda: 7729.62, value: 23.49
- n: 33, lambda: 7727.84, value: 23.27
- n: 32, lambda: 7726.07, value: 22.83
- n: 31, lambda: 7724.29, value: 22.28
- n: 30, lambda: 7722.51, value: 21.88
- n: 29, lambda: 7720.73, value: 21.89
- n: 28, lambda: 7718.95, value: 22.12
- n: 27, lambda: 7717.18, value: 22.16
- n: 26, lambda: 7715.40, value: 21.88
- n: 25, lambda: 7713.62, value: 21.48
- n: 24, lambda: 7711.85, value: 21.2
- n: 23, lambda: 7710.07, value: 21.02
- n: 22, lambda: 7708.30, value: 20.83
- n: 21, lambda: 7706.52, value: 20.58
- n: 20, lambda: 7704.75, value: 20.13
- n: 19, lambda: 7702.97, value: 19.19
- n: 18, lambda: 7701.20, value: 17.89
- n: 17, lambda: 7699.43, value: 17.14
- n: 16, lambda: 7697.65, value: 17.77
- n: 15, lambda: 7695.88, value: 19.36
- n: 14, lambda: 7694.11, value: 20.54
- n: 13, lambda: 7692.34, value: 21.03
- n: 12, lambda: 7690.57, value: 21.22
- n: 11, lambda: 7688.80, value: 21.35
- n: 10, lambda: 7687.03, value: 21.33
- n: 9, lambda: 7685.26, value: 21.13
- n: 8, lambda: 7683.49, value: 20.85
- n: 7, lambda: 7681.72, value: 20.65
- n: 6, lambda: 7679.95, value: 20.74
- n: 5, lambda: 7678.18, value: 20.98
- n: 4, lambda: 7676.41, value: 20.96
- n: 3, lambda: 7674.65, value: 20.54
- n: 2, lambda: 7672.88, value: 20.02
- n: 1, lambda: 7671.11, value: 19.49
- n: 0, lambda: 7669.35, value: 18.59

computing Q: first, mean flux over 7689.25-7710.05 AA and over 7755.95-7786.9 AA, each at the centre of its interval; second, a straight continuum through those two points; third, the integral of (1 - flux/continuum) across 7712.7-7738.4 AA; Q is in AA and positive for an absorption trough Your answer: -3.0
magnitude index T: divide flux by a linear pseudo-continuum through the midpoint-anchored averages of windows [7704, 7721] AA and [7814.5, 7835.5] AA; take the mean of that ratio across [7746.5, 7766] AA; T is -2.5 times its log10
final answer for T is 0.07 mag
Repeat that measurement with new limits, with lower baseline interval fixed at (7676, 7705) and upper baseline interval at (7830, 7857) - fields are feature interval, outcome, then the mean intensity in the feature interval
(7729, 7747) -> -0.10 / 23.1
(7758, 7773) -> 0.03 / 21.2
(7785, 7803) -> 0.04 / 21.6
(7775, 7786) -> 0.02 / 21.7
